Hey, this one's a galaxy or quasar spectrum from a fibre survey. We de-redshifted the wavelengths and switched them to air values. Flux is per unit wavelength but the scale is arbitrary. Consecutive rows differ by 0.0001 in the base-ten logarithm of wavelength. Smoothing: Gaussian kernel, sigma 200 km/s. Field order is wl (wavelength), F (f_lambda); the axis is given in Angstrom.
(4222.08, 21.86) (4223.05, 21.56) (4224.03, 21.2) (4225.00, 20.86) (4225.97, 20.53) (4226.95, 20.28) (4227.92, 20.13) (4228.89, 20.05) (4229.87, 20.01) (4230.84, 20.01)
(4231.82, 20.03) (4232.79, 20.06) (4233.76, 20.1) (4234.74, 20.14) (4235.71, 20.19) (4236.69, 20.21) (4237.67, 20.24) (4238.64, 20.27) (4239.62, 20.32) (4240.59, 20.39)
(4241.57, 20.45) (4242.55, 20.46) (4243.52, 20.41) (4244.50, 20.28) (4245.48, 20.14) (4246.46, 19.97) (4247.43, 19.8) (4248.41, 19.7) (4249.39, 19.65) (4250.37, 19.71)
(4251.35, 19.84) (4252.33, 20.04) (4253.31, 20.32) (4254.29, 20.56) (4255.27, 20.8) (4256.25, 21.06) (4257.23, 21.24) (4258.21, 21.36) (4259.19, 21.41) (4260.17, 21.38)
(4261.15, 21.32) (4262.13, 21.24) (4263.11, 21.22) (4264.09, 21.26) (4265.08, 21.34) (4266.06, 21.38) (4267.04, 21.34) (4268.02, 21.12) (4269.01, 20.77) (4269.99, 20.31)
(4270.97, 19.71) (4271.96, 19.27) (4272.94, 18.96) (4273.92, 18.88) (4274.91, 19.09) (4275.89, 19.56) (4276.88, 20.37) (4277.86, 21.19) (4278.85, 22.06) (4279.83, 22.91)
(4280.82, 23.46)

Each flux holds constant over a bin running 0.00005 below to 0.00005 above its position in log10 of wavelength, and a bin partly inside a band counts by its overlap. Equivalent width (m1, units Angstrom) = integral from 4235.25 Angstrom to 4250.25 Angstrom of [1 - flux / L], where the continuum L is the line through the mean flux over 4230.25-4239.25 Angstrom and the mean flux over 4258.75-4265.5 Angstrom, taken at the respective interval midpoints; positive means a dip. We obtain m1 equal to 0.2 Angstrom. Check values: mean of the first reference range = 20.1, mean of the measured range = 20.1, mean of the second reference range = 21.3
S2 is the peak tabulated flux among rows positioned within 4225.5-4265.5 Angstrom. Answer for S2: 21.41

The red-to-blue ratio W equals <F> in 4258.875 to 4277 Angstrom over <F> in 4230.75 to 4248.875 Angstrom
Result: 1.02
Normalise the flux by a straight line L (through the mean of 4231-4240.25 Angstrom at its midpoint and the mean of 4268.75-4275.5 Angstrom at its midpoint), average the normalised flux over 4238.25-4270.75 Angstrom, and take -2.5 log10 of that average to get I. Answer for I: -0.042 mag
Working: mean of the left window 20.2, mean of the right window 19.5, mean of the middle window 20.6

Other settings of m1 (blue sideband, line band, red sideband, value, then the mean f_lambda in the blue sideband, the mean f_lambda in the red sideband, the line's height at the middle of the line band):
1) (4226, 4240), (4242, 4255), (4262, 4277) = 0.09 Angstrom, 20.1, 20.3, 20.2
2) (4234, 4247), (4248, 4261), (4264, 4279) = -0.17 Angstrom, 20.3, 20.3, 20.3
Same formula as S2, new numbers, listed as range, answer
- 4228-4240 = 20.32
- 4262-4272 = 21.38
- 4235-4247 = 20.46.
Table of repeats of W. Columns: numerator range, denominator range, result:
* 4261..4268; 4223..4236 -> 1.05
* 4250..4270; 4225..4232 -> 1.04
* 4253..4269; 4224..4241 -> 1.04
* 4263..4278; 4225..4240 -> 1.01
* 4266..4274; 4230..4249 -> 1.00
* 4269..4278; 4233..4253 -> 0.98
